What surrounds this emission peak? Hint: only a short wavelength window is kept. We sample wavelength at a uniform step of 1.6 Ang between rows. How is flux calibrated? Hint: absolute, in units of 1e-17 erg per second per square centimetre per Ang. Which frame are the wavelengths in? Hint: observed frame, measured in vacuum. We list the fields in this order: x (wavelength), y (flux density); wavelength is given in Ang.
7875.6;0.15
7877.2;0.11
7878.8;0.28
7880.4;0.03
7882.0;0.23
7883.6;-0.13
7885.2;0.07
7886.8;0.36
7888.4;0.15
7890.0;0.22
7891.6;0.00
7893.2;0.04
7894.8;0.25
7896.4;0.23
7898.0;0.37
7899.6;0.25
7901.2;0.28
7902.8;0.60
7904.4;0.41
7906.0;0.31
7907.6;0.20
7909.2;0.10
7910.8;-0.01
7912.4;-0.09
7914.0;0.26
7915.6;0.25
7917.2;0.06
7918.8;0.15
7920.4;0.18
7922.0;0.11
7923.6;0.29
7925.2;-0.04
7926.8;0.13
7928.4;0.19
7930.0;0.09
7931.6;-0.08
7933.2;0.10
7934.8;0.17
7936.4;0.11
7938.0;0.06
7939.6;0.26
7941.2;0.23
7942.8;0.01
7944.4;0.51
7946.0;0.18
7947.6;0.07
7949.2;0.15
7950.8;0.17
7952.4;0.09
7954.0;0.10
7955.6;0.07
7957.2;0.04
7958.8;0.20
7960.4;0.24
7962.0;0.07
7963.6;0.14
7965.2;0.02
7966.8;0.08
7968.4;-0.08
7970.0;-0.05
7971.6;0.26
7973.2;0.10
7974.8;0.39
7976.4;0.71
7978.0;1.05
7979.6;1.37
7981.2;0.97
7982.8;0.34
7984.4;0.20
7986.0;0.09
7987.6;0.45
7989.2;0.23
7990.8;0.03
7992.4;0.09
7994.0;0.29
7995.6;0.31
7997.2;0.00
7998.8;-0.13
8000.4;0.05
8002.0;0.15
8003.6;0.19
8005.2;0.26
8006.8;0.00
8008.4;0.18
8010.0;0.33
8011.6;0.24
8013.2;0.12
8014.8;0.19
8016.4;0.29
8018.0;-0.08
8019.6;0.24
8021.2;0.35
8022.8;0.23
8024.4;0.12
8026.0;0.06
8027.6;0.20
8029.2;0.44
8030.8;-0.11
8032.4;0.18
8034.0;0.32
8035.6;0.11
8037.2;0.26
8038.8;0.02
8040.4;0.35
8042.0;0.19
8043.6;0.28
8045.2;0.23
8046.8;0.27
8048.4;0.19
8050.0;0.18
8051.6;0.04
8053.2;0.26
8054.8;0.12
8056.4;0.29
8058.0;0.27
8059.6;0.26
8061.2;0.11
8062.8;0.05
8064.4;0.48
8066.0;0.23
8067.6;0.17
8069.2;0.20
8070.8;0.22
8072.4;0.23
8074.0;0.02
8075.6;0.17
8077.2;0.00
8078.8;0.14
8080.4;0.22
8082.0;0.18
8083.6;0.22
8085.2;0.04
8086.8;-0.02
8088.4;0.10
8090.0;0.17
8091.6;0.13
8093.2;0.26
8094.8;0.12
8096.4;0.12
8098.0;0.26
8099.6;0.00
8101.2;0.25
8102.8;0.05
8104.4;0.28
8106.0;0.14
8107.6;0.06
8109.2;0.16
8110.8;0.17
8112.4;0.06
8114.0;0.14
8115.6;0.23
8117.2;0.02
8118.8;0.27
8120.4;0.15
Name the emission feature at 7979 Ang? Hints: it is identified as [O III]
